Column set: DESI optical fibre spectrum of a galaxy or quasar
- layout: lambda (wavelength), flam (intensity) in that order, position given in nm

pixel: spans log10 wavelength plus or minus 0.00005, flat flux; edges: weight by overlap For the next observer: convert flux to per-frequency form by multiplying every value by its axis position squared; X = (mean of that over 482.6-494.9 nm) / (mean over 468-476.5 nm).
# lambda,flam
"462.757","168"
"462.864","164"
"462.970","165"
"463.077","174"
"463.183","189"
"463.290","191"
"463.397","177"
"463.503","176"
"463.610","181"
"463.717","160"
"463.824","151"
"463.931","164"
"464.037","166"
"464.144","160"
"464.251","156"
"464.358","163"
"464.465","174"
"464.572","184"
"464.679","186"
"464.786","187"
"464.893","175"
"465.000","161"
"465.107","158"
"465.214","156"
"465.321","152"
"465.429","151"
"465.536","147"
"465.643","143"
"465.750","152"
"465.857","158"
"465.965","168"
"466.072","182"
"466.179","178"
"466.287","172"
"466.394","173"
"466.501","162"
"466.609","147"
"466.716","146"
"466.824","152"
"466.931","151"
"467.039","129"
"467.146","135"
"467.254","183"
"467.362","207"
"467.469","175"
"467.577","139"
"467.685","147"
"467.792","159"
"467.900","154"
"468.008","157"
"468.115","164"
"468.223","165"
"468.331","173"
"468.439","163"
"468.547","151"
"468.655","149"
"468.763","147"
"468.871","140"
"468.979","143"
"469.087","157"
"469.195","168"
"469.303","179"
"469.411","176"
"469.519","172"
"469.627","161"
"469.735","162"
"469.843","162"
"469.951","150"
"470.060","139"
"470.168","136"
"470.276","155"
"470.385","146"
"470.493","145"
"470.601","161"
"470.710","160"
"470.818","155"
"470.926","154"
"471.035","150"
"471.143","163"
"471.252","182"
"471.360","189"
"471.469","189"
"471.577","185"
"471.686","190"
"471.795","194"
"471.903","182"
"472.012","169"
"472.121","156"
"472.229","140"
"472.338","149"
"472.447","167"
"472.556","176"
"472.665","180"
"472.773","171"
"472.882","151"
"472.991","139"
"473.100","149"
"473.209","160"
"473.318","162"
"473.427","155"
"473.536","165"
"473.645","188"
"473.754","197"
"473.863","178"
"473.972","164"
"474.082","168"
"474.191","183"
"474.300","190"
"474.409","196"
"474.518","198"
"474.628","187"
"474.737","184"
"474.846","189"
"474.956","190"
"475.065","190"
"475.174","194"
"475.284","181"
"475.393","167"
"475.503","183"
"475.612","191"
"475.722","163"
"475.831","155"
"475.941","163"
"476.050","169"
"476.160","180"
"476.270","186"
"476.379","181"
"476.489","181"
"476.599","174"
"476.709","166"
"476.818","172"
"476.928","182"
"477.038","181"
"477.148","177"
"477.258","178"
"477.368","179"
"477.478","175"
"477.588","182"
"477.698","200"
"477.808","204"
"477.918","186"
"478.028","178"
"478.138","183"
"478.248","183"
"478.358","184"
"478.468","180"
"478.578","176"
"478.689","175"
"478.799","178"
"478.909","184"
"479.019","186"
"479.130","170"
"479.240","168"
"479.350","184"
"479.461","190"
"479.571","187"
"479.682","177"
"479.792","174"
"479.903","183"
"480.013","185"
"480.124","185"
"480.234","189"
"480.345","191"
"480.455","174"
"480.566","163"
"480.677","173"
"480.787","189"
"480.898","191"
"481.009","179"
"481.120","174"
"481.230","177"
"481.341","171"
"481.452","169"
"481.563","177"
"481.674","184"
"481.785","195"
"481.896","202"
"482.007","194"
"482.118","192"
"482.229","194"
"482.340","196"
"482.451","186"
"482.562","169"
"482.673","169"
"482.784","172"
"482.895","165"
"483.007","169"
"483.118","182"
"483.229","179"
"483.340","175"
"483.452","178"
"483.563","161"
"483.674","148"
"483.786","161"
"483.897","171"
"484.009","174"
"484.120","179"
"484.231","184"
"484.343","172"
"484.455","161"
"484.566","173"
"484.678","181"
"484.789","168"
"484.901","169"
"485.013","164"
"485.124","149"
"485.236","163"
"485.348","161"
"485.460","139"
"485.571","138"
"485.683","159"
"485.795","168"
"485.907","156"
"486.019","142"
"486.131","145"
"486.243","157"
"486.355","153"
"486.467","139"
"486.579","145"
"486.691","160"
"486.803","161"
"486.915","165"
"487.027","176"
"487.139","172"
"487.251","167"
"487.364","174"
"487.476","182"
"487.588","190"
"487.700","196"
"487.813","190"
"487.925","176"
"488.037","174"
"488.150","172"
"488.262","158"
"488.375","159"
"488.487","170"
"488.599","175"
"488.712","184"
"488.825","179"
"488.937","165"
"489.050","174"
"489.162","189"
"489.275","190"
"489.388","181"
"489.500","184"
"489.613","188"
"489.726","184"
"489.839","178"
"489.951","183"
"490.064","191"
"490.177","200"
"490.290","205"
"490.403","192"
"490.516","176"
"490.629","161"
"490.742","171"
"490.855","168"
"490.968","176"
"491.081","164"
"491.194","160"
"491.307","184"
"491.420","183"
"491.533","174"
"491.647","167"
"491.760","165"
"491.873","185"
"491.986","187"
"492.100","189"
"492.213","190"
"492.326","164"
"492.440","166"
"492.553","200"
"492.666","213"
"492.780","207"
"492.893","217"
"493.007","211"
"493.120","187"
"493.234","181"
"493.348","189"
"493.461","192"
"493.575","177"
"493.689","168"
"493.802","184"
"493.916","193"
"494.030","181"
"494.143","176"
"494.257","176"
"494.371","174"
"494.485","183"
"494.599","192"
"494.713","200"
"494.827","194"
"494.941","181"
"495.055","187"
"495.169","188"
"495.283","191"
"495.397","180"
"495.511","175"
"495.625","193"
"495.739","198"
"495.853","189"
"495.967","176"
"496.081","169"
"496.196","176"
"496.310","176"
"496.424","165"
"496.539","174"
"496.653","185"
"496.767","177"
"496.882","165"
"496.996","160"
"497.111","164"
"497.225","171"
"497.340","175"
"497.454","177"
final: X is 1.11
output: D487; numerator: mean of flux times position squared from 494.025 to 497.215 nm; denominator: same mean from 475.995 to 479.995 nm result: 1.07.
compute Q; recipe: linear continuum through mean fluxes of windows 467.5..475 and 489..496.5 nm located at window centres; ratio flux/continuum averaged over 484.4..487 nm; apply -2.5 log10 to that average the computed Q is 0.13 mag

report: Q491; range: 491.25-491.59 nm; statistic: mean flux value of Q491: 180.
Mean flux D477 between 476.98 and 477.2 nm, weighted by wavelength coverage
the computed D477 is 179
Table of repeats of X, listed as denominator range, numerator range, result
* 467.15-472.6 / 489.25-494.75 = 1.24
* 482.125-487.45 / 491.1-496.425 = 1.15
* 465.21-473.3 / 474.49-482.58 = 1.18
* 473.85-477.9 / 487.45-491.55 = 1.05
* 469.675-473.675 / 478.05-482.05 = 1.15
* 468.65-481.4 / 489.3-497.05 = 1.13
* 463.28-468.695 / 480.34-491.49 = 1.16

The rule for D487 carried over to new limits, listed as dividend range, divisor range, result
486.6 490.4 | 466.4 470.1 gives 1.23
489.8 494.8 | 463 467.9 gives 1.25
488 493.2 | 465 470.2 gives 1.26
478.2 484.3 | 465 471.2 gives 1.20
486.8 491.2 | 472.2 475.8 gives 1.09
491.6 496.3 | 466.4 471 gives 1.32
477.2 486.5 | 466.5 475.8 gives 1.10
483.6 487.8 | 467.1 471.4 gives 1.10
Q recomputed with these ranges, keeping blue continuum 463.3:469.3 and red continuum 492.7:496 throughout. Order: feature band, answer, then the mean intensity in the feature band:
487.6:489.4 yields 0.031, 177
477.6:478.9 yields -0.070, 184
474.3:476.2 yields -0.071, 181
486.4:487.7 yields 0.083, 168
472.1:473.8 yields 0.033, 163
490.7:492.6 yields 0.056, 176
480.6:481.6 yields -0.012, 177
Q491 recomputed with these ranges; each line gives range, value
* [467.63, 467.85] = 153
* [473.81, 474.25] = 173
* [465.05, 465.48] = 154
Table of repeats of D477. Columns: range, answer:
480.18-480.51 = 185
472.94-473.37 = 153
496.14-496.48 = 173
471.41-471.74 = 188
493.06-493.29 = 185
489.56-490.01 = 183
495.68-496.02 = 188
